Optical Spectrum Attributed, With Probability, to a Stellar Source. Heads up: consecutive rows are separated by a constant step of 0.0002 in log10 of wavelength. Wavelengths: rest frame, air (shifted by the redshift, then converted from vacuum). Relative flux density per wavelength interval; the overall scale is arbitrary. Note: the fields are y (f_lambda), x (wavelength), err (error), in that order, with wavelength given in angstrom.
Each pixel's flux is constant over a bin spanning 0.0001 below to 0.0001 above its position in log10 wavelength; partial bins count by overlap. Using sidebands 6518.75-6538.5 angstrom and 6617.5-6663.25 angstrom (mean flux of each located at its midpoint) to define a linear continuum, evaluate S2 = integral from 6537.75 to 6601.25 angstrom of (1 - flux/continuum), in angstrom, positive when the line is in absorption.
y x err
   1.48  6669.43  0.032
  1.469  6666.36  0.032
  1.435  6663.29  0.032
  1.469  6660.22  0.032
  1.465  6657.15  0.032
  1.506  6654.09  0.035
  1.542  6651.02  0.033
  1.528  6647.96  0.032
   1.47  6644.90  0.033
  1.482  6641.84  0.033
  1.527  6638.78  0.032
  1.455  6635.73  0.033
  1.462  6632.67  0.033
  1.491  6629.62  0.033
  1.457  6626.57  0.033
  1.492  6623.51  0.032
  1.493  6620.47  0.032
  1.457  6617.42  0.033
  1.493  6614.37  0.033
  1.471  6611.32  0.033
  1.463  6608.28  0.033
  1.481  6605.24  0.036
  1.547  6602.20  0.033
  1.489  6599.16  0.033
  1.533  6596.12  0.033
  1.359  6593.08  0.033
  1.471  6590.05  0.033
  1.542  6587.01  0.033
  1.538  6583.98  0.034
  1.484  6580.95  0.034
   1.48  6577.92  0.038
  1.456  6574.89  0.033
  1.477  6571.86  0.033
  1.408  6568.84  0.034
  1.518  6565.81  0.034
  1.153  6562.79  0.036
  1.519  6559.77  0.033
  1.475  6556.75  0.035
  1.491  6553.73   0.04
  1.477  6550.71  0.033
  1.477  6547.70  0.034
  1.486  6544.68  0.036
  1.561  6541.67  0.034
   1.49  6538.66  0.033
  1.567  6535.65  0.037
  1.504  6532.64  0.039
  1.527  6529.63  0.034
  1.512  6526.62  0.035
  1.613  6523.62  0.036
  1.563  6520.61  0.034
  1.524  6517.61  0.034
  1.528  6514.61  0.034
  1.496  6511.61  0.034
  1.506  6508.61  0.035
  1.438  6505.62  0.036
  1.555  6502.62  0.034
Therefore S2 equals 2.1 angstrom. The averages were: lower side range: 1.54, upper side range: 1.49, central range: 1.47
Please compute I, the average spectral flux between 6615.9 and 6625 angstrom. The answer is 1.48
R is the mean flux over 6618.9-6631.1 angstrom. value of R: 1.48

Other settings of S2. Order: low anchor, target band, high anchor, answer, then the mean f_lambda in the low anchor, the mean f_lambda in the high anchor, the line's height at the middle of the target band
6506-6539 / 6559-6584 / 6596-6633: 1.1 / 1.53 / 1.49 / 1.51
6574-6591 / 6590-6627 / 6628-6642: 0.3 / 1.5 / 1.48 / 1.49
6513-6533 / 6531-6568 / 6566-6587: 0.9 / 1.54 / 1.48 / 1.51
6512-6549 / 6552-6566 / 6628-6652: 0.9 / 1.53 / 1.49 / 1.52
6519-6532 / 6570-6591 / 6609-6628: 0.2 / 1.55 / 1.48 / 1.51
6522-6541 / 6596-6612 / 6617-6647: 0.0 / 1.54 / 1.48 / 1.5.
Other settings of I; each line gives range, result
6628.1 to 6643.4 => 1.48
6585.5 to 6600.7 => 1.48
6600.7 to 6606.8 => 1.51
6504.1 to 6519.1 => 1.5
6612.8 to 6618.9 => 1.47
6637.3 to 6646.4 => 1.49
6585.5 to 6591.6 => 1.51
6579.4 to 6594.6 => 1.48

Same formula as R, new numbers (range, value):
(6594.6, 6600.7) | 1.51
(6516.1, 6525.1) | 1.57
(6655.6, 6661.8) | 1.47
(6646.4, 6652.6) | 1.53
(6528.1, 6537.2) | 1.53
